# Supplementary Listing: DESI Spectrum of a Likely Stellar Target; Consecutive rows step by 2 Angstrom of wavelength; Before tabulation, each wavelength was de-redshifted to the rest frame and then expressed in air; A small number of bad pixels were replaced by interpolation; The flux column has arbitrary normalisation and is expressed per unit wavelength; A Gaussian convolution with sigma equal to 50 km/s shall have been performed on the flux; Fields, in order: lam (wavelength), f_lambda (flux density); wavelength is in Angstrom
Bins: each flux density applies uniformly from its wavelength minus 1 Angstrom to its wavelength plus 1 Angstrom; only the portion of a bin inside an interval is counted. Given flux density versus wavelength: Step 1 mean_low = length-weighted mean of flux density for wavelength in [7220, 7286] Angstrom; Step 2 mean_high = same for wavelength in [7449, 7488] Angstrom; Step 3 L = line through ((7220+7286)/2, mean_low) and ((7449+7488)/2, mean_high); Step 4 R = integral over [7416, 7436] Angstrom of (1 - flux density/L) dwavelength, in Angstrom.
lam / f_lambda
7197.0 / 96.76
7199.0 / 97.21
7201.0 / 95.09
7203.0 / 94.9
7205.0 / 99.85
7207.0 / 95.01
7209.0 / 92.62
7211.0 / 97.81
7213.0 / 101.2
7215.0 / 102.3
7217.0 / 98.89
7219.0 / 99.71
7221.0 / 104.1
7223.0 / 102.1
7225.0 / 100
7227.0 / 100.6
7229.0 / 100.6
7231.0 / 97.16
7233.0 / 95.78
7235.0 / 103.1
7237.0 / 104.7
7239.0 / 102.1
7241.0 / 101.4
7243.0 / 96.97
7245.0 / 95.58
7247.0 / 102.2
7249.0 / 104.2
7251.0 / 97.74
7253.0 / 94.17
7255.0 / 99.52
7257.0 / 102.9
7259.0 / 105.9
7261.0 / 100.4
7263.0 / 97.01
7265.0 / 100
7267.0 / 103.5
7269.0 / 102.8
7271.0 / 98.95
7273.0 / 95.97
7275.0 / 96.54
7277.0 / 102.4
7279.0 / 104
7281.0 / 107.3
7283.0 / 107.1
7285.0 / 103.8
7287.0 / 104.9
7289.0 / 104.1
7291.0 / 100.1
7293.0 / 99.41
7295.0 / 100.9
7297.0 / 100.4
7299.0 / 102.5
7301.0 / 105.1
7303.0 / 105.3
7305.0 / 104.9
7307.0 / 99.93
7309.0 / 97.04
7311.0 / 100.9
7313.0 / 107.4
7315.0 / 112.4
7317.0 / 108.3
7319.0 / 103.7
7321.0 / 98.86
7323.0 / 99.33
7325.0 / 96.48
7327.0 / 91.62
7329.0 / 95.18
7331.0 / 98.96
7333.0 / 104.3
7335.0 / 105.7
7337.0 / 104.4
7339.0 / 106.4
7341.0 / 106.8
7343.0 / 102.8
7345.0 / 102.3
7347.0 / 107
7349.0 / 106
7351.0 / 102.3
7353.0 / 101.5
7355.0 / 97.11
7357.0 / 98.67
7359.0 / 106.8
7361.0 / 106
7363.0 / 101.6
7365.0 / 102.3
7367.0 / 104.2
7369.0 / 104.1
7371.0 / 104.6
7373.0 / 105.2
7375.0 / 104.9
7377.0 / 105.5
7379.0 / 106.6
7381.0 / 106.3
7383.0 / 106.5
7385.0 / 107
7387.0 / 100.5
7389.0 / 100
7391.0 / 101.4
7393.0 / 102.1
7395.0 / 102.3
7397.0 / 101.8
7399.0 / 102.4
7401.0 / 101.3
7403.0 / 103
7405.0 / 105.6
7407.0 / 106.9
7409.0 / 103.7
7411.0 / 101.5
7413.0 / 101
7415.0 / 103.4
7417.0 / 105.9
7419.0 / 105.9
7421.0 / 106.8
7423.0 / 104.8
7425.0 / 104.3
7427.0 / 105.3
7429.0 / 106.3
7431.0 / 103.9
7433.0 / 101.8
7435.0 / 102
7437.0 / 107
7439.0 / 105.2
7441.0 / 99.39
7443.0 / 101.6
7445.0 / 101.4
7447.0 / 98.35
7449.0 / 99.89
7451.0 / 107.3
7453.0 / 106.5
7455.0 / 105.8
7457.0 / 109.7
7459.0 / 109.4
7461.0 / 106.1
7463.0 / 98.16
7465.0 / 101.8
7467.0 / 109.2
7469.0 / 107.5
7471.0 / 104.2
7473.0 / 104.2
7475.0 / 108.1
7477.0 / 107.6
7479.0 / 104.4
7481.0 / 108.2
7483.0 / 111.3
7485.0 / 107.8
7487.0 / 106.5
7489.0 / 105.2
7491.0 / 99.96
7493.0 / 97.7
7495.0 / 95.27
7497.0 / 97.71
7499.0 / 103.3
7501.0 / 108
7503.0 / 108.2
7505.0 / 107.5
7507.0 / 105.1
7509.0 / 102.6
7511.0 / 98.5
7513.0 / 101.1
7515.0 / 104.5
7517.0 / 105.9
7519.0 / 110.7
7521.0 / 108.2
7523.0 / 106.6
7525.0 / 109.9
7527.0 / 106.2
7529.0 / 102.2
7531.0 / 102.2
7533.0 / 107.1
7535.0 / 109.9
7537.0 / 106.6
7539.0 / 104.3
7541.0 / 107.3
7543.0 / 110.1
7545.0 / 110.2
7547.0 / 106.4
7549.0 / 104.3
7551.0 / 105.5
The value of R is 0.1 Angstrom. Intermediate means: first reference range 101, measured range 105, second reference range 106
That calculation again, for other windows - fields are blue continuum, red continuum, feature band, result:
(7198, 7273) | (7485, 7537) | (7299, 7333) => -0.2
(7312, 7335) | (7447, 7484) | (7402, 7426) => 0.0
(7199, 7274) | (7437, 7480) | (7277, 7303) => -0.7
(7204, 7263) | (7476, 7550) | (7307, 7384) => -0.8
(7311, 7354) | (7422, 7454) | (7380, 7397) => 0.0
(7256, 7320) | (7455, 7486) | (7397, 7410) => 0.2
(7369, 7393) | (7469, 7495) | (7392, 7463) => 0.5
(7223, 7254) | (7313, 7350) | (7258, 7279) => 0.1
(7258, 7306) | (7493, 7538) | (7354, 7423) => -0.2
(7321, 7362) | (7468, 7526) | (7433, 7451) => 0.3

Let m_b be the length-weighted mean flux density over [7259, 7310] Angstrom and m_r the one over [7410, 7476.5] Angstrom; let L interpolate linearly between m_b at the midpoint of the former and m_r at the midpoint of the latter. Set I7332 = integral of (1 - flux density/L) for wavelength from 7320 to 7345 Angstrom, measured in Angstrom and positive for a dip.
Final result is 0.4 Angstrom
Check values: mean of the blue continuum 102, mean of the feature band 101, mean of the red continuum 104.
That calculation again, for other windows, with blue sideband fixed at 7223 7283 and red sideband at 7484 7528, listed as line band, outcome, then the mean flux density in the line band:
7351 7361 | 0.05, 102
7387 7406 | 0.12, 102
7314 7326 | -0.19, 103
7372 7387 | -0.46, 106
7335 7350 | -0.47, 105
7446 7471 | -0.31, 105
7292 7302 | -0.04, 102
